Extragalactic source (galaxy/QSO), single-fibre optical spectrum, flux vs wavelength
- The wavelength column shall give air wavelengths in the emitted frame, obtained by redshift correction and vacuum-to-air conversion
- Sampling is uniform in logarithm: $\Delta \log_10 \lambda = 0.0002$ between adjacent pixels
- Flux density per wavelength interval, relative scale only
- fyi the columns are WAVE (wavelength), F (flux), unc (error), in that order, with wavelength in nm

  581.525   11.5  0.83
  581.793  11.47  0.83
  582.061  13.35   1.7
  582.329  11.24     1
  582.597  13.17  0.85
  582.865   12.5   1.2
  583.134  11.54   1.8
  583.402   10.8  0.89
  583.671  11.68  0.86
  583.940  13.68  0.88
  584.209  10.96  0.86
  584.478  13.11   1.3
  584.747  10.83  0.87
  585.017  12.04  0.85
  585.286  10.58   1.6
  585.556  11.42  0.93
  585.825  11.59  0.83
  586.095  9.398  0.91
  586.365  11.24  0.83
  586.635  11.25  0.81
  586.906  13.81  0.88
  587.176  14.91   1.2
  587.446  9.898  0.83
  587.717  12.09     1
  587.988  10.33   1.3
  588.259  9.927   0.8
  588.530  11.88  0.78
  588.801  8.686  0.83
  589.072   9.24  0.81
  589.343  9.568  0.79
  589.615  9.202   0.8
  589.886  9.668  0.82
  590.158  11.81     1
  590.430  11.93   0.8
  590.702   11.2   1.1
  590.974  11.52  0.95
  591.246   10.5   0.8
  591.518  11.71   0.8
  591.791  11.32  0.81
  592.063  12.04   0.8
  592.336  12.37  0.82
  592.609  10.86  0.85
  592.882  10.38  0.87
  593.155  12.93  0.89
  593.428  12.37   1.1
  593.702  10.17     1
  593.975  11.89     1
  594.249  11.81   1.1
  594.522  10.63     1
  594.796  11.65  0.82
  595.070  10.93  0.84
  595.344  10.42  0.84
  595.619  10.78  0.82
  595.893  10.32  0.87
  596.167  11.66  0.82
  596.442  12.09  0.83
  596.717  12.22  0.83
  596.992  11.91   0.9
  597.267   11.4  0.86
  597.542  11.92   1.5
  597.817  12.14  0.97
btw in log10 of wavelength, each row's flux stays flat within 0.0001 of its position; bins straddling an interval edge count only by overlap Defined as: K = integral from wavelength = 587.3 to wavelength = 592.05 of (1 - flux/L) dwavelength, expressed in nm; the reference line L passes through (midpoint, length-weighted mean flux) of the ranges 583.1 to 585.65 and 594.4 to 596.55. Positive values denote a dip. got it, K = 0.29 nm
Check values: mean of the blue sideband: 11.7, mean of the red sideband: 11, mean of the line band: 10.7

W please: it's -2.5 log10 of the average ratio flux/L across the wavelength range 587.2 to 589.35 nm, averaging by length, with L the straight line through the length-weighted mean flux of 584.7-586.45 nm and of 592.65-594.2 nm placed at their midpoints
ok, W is 0.070 mag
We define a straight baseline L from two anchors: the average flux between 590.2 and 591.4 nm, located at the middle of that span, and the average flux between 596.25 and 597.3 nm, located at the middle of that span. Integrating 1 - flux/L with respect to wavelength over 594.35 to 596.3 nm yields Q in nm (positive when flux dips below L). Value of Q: 0.14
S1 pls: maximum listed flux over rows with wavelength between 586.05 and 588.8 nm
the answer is 14.91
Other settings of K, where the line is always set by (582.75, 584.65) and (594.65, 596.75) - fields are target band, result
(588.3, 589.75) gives 0.24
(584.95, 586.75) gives 0.13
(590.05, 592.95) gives 0.01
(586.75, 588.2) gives -0.04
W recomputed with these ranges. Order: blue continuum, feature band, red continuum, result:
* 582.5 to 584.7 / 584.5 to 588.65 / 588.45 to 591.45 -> -0.011 mag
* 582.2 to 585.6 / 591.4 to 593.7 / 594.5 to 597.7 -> -0.015 mag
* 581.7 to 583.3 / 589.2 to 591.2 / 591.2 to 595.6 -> 0.090 mag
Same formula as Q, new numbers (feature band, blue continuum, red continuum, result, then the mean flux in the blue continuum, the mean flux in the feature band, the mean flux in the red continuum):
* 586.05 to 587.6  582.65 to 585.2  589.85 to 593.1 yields -0.02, 11.9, 11.9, 11.4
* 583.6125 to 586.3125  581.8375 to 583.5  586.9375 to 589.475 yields 0.02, 12.1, 11.5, 10.9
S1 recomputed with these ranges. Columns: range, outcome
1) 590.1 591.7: 11.93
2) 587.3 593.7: 12.93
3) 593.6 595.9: 11.89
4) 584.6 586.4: 12.04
